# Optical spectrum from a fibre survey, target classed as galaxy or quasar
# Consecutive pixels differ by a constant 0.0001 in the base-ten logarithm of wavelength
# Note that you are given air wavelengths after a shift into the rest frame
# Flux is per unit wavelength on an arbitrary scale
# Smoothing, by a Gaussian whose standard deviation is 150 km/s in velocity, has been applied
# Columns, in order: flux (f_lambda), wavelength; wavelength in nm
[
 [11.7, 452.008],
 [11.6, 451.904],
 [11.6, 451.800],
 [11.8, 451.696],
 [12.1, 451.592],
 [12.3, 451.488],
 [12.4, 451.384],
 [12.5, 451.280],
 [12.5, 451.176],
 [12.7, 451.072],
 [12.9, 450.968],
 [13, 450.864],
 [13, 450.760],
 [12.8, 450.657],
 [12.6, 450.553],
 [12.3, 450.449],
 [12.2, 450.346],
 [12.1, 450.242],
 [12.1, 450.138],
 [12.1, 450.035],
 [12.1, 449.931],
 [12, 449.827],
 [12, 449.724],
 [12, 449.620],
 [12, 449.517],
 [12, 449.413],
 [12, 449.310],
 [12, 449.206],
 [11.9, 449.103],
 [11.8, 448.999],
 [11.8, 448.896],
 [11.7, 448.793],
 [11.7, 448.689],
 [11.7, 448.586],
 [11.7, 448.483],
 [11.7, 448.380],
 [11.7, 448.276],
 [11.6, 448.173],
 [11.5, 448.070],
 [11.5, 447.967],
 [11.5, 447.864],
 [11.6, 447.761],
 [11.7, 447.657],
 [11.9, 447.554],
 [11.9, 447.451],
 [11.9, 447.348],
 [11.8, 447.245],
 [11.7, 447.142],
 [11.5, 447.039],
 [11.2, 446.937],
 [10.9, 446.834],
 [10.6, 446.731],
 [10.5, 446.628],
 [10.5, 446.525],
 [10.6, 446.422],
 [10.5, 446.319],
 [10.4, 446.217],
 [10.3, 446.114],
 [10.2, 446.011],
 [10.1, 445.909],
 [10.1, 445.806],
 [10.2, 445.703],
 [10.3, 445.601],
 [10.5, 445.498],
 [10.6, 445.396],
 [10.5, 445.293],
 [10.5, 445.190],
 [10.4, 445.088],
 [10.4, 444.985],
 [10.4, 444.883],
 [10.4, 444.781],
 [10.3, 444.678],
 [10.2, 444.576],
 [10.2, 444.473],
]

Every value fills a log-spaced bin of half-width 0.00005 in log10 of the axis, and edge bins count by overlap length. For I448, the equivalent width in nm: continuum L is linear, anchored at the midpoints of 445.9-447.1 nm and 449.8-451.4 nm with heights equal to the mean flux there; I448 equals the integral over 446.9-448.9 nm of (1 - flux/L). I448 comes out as -0.072 nm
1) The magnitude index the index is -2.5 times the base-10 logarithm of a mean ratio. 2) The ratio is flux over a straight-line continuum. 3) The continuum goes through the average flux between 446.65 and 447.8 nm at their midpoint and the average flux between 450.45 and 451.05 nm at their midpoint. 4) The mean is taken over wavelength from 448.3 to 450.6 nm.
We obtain 0.03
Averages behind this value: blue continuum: 11.5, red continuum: 12.8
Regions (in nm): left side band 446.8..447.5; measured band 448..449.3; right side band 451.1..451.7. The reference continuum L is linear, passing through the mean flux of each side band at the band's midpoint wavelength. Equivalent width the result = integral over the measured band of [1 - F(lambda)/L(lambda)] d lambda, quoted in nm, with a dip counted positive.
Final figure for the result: 0.011 nm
